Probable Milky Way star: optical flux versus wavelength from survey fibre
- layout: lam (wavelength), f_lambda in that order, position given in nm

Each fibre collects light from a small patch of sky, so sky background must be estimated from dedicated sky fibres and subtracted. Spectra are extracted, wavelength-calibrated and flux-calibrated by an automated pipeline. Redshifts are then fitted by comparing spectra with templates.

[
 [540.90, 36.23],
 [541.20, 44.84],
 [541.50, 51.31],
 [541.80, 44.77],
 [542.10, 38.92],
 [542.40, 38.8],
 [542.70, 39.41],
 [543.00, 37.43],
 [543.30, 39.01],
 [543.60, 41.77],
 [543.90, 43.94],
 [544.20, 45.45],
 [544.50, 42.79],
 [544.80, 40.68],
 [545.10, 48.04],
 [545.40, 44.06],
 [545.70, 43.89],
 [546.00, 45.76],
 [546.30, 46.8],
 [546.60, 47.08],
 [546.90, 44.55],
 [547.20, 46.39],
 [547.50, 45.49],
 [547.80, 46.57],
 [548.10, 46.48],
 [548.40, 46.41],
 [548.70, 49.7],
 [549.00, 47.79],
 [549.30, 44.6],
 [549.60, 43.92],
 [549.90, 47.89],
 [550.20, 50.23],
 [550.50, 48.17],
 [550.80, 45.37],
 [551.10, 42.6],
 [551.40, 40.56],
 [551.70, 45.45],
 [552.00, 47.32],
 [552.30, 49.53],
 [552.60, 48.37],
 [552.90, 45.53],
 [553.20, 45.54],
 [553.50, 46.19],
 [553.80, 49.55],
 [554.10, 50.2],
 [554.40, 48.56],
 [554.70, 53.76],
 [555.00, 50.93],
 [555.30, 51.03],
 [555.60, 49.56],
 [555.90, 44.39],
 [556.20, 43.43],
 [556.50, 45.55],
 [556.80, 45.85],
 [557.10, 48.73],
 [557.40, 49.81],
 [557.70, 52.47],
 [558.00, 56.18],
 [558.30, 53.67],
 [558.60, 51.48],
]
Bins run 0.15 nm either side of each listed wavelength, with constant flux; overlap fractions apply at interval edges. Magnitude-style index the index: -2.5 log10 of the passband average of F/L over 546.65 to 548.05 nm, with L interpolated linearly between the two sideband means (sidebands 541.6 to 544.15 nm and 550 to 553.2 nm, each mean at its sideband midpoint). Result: -0.05 mag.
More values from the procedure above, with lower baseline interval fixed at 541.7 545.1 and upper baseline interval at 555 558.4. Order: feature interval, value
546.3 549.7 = -0.05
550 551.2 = -0.03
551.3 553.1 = 0.01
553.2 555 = -0.04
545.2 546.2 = -0.05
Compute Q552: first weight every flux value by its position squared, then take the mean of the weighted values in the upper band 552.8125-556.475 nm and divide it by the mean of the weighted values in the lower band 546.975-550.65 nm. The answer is 1.05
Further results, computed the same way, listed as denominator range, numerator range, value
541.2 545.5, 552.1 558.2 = 1.19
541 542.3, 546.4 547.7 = 1.06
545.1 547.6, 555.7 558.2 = 1.10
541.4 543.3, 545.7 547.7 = 1.13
